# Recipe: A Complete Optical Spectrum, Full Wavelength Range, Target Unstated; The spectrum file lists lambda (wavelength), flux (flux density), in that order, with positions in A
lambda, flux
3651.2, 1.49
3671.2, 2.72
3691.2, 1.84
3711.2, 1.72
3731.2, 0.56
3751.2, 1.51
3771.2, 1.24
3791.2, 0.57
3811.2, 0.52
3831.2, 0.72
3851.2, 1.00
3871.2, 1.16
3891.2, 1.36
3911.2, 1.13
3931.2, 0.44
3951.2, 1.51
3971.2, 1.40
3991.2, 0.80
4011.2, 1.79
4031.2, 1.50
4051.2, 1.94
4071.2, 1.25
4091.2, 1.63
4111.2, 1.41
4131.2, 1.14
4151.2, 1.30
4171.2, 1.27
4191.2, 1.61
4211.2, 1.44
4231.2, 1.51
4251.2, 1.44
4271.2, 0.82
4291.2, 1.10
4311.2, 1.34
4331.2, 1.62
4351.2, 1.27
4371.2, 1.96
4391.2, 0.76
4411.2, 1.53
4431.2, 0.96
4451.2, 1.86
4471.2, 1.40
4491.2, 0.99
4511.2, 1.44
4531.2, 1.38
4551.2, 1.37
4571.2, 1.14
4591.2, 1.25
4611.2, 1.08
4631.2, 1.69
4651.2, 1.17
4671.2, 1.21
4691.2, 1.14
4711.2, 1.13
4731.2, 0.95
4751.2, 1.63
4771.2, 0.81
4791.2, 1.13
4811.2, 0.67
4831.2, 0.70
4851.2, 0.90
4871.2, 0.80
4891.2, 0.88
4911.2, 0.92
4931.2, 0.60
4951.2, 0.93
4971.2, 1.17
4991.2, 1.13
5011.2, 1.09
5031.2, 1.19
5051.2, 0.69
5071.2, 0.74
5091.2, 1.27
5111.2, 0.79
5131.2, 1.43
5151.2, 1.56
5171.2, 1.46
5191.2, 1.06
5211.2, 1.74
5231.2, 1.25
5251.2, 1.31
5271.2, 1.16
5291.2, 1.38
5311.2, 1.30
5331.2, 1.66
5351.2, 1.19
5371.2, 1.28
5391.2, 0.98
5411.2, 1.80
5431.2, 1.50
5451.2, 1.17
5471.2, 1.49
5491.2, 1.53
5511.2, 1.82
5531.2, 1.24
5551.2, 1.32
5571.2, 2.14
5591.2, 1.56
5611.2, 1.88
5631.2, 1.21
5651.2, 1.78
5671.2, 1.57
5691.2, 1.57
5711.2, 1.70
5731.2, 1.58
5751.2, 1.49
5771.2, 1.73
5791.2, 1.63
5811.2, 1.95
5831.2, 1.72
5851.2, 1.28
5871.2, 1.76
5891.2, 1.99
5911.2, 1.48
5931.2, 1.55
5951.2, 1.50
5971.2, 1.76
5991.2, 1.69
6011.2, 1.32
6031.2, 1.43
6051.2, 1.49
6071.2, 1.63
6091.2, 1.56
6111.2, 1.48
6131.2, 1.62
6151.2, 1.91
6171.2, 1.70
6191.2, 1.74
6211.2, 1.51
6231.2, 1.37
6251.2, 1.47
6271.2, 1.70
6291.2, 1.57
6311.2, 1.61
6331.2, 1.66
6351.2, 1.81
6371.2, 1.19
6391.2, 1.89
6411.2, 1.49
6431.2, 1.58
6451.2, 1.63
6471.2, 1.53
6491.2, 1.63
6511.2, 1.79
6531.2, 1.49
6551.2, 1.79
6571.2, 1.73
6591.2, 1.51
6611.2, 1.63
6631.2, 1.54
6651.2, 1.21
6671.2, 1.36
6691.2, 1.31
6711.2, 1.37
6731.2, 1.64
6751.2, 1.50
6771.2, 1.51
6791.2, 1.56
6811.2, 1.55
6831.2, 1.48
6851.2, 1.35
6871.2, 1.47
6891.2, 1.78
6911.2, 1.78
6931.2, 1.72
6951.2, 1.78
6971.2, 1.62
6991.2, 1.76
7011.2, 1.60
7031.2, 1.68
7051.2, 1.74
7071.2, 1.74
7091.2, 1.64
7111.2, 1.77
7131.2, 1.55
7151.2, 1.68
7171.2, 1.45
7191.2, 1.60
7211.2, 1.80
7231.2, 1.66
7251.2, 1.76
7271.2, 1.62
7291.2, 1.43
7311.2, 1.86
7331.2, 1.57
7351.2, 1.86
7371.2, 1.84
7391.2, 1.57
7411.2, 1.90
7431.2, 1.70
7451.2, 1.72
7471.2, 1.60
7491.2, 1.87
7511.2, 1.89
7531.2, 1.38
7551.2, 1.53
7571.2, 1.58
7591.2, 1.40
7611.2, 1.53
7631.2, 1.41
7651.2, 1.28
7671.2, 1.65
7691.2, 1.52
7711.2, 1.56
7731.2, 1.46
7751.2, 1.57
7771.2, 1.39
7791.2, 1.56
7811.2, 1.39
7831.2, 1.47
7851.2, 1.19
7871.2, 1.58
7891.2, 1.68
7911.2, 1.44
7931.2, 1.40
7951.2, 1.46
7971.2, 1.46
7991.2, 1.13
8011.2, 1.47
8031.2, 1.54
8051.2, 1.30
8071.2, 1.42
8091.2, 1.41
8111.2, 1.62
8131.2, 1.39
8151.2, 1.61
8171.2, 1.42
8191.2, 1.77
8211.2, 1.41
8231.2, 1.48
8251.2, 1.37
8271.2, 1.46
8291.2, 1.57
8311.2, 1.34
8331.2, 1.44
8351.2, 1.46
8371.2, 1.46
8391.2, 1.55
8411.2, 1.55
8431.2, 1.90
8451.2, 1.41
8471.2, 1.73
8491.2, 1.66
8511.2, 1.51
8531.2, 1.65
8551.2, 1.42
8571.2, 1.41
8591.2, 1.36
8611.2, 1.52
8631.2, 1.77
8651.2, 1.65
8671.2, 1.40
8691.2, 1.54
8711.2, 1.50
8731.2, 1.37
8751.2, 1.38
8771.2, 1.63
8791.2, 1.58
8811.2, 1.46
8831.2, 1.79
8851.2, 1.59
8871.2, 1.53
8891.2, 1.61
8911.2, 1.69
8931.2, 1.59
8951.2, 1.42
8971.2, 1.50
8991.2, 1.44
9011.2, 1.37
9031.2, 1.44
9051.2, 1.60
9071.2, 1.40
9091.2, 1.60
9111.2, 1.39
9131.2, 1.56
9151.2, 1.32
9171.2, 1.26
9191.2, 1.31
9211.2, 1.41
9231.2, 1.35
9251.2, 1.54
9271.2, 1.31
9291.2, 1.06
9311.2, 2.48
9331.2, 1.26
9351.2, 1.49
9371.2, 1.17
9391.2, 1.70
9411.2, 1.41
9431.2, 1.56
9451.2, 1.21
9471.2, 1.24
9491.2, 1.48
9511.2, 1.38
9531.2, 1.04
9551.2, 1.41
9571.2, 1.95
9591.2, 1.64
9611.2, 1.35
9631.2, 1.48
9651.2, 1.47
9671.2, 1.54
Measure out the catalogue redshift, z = 0.285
